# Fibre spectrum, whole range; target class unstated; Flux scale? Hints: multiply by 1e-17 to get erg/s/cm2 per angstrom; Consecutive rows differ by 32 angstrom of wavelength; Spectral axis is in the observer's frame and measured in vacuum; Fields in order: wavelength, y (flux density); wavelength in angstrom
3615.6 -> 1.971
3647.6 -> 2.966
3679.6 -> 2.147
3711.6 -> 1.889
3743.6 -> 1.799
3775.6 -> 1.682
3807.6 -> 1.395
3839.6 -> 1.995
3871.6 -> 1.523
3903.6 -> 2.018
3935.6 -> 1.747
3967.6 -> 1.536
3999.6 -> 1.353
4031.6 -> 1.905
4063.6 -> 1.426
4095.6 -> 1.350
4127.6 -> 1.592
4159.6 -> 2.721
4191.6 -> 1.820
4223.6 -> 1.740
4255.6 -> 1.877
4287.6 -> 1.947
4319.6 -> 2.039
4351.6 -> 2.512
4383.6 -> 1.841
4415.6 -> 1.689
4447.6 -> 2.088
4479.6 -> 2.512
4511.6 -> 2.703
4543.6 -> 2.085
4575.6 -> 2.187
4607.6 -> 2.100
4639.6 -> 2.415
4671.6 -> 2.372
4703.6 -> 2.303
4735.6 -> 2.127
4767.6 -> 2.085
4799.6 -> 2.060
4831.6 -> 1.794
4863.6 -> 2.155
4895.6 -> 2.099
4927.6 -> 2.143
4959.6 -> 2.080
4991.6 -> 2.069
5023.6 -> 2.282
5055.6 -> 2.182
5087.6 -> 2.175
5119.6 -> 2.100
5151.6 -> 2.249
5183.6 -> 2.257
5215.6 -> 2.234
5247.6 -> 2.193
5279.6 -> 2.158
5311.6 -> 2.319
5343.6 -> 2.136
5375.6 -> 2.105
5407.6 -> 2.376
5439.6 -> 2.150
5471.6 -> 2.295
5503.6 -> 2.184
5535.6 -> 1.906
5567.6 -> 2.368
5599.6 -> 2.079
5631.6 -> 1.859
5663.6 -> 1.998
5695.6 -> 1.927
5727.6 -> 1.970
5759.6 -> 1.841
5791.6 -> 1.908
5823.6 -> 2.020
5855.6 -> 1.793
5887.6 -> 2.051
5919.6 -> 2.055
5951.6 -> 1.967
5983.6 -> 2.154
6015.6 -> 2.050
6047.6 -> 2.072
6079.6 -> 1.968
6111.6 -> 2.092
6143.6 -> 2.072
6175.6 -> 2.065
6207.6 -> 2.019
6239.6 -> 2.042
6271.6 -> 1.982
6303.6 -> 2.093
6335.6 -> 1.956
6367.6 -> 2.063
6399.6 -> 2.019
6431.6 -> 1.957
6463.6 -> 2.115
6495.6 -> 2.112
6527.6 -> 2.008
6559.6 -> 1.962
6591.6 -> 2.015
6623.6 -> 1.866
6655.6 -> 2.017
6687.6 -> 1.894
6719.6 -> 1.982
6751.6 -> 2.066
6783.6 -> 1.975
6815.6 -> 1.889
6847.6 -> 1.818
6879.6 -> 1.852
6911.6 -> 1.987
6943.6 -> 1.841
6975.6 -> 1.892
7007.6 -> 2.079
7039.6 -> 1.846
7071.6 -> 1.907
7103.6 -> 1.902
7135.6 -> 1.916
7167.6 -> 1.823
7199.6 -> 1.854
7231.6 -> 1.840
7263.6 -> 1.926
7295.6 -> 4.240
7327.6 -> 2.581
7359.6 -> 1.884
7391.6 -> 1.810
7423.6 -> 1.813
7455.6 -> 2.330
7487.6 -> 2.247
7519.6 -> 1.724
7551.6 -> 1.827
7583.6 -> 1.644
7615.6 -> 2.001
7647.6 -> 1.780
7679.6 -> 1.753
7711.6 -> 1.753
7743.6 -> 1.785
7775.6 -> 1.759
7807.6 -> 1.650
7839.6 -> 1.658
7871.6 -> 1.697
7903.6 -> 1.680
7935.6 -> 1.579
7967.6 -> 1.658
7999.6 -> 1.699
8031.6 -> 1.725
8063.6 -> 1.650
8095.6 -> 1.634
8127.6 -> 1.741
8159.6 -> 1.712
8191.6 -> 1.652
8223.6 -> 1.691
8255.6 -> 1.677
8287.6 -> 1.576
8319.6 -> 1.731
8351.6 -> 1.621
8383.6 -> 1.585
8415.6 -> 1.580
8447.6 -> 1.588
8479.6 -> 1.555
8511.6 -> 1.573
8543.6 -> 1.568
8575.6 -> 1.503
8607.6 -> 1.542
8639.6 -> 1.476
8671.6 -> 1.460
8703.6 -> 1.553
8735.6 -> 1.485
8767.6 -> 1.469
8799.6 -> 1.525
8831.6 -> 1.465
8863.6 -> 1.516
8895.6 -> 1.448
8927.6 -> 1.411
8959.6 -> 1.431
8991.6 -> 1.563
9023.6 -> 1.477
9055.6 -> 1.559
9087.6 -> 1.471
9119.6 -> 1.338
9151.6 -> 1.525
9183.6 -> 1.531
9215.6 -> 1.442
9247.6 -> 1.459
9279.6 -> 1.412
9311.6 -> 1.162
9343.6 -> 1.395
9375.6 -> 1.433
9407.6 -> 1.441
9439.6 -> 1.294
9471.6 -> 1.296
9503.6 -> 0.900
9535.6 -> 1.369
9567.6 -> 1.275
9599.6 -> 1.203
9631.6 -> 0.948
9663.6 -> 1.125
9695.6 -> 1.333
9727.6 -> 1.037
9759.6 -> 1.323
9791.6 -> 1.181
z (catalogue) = 0.112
